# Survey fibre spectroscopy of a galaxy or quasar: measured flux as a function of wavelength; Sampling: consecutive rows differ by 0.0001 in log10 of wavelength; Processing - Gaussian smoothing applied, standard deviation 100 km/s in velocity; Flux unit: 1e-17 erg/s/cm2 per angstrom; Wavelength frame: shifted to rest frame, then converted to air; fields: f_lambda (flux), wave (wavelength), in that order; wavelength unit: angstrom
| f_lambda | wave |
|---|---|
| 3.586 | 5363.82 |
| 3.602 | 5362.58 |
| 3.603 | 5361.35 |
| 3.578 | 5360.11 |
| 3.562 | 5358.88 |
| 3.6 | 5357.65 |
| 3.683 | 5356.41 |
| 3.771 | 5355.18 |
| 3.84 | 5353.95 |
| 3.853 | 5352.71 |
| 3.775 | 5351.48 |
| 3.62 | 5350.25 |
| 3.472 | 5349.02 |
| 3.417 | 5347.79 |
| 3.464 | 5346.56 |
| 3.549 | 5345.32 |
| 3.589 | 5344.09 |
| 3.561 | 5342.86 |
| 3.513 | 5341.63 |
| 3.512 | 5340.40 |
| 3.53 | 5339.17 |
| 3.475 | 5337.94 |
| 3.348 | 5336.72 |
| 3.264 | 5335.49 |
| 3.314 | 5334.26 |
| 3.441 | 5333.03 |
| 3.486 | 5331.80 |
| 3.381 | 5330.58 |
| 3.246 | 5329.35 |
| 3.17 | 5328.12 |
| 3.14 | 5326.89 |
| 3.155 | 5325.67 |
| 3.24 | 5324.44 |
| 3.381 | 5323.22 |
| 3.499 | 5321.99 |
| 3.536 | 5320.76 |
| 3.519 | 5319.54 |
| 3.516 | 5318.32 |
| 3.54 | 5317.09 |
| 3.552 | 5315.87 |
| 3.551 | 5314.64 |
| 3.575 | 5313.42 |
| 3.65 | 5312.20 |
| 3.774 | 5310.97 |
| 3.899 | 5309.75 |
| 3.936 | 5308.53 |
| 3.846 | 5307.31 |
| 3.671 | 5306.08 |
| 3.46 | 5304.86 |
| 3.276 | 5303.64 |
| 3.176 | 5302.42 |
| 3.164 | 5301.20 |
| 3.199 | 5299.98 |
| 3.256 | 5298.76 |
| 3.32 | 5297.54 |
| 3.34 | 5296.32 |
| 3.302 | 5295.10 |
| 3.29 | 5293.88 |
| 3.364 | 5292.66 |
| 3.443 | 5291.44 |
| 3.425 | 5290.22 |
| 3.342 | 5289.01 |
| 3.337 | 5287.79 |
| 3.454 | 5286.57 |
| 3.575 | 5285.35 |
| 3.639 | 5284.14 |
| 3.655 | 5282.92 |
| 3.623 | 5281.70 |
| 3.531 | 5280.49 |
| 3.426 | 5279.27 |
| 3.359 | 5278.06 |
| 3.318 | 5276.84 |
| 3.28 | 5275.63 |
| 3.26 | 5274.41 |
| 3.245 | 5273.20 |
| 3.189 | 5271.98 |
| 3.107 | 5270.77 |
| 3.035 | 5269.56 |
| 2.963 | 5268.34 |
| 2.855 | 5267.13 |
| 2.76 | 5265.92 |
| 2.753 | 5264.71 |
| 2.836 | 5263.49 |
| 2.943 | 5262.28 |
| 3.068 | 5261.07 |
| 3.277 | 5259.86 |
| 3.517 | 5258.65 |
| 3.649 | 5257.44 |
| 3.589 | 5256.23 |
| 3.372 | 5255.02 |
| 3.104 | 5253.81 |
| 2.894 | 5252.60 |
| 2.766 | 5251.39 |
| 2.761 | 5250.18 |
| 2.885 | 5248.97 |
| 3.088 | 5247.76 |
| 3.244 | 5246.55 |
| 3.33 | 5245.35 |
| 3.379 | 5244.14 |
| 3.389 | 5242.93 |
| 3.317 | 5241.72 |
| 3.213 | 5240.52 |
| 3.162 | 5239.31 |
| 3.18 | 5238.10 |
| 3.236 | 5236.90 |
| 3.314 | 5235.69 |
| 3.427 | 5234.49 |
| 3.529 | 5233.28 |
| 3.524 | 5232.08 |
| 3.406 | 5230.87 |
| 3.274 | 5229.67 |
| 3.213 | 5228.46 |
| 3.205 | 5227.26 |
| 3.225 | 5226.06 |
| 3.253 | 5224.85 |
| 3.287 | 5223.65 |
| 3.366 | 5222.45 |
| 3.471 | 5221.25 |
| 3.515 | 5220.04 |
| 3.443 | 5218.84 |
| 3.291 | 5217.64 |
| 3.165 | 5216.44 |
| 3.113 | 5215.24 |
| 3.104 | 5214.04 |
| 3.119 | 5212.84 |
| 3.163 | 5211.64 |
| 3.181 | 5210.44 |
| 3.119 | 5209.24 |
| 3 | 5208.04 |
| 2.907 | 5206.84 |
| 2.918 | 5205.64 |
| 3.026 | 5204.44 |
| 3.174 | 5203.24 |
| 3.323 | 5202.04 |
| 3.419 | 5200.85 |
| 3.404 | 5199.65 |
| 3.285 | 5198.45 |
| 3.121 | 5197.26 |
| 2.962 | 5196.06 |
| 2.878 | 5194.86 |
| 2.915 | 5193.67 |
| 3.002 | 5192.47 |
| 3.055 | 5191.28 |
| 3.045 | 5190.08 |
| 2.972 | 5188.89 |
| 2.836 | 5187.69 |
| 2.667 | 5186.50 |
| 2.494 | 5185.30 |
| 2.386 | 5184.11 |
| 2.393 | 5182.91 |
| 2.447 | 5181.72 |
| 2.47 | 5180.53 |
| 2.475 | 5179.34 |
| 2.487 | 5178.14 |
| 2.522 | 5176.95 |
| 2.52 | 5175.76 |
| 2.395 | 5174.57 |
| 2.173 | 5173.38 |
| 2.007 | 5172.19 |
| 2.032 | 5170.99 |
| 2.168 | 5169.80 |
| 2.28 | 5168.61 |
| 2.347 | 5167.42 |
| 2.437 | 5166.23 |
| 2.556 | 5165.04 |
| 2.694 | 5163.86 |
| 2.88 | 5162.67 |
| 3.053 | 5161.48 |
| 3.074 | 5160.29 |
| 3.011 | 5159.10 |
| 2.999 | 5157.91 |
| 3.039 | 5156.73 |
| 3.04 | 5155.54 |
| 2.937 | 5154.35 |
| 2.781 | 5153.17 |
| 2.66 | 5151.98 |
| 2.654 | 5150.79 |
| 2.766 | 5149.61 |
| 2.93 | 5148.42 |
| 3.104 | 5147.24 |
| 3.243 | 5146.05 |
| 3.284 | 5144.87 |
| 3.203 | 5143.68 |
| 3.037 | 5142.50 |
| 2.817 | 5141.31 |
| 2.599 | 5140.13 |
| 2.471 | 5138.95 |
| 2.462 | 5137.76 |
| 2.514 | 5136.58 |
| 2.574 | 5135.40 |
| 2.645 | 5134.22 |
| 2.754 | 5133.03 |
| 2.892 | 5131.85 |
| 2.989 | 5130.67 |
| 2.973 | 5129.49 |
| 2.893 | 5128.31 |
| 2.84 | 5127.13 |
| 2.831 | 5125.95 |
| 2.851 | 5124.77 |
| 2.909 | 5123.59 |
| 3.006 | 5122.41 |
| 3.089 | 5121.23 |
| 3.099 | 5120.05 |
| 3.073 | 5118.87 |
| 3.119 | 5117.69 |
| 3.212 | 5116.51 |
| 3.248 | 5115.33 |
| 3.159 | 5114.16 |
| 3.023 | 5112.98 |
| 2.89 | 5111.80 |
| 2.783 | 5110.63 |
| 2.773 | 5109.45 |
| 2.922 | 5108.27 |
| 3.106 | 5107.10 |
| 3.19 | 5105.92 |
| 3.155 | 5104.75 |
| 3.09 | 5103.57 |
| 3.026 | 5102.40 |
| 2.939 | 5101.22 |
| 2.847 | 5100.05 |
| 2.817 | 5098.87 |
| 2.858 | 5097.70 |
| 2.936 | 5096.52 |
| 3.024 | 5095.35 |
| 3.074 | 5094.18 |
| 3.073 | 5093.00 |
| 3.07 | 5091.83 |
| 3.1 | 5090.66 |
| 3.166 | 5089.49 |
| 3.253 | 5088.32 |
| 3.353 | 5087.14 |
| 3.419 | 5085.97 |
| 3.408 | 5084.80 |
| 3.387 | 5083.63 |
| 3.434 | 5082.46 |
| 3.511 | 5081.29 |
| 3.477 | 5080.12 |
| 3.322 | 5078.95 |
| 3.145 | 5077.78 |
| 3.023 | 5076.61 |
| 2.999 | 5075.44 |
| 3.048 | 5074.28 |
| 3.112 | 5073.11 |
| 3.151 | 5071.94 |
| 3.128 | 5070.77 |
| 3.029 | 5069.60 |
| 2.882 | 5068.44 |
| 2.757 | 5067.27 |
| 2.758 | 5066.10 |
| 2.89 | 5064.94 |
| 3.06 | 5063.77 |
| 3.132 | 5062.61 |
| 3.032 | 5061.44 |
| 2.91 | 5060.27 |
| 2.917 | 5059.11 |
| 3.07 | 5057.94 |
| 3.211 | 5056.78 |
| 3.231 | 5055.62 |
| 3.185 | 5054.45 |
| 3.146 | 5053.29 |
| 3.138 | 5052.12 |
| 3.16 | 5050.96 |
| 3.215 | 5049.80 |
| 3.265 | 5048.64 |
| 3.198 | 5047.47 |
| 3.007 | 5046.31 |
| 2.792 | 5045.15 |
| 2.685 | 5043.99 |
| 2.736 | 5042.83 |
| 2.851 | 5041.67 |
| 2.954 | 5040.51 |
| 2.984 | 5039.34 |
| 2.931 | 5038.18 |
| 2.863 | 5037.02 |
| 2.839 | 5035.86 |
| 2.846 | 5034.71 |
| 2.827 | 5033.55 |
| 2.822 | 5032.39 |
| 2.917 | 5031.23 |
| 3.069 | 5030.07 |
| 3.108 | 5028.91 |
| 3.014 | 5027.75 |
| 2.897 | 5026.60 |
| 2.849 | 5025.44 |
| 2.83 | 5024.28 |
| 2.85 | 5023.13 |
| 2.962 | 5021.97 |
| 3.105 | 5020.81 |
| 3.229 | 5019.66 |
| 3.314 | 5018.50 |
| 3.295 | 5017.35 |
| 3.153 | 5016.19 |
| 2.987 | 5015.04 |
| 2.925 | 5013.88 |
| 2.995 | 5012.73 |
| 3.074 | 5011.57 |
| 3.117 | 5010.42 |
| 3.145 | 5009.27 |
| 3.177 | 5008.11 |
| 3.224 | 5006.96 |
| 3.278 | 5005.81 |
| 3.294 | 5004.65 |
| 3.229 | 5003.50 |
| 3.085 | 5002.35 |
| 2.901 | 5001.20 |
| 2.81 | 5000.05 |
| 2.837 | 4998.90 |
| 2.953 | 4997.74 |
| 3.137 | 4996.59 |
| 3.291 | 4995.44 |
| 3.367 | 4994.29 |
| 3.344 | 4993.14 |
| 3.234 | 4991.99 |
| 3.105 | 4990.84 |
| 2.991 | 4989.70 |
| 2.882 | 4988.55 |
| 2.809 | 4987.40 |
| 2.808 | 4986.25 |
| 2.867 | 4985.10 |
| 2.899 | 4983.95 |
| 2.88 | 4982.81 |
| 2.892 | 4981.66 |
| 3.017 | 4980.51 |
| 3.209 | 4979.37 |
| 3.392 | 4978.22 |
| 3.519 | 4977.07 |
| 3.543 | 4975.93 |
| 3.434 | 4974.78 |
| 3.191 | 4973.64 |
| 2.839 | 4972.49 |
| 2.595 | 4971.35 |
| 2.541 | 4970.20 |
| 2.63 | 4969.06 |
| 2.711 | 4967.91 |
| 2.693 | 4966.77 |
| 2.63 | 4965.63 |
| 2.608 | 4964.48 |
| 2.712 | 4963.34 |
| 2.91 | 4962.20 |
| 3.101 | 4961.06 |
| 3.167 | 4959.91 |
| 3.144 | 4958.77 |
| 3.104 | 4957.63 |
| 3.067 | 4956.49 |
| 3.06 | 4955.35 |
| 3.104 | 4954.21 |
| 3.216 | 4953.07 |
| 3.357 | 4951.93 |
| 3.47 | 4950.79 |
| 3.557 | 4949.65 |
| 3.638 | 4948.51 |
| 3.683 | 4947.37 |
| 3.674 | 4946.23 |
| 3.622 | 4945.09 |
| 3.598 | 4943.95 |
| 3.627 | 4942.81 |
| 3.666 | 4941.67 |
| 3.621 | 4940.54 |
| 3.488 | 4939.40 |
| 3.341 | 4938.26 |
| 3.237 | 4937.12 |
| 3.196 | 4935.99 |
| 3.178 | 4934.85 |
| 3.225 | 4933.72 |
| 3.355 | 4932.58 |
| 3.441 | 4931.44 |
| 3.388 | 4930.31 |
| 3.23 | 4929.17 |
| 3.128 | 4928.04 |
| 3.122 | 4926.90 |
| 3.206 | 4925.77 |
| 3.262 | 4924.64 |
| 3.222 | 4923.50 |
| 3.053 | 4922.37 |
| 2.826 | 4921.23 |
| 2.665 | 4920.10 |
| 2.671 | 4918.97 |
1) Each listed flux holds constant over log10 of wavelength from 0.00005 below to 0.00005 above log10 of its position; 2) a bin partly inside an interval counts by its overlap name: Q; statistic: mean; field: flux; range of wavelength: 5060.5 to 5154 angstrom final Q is 3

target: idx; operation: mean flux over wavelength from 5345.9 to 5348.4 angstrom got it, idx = 3.43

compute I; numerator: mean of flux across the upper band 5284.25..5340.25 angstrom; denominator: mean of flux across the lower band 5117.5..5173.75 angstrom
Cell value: 1.23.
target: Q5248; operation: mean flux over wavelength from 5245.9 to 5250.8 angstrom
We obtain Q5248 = 3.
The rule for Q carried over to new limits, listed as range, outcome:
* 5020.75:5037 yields 2.92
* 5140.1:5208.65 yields 2.8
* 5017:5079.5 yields 3.01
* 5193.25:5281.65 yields 3.2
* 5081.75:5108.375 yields 3.12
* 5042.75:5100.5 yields 3.09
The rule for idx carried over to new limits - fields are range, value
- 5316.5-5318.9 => 3.52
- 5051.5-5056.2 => 3.17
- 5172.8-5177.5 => 2.4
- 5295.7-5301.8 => 3.26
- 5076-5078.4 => 3.08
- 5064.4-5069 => 2.82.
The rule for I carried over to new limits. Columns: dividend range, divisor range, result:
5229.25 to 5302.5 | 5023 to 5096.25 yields 1.07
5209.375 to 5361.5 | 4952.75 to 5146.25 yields 1.11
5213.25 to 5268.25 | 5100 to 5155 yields 1.10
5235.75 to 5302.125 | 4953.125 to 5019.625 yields 1.07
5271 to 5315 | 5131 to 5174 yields 1.26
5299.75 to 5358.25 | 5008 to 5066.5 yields 1.16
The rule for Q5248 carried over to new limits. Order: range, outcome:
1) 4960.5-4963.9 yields 2.91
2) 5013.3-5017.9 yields 3.09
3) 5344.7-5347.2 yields 3.5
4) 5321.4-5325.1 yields 3.37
